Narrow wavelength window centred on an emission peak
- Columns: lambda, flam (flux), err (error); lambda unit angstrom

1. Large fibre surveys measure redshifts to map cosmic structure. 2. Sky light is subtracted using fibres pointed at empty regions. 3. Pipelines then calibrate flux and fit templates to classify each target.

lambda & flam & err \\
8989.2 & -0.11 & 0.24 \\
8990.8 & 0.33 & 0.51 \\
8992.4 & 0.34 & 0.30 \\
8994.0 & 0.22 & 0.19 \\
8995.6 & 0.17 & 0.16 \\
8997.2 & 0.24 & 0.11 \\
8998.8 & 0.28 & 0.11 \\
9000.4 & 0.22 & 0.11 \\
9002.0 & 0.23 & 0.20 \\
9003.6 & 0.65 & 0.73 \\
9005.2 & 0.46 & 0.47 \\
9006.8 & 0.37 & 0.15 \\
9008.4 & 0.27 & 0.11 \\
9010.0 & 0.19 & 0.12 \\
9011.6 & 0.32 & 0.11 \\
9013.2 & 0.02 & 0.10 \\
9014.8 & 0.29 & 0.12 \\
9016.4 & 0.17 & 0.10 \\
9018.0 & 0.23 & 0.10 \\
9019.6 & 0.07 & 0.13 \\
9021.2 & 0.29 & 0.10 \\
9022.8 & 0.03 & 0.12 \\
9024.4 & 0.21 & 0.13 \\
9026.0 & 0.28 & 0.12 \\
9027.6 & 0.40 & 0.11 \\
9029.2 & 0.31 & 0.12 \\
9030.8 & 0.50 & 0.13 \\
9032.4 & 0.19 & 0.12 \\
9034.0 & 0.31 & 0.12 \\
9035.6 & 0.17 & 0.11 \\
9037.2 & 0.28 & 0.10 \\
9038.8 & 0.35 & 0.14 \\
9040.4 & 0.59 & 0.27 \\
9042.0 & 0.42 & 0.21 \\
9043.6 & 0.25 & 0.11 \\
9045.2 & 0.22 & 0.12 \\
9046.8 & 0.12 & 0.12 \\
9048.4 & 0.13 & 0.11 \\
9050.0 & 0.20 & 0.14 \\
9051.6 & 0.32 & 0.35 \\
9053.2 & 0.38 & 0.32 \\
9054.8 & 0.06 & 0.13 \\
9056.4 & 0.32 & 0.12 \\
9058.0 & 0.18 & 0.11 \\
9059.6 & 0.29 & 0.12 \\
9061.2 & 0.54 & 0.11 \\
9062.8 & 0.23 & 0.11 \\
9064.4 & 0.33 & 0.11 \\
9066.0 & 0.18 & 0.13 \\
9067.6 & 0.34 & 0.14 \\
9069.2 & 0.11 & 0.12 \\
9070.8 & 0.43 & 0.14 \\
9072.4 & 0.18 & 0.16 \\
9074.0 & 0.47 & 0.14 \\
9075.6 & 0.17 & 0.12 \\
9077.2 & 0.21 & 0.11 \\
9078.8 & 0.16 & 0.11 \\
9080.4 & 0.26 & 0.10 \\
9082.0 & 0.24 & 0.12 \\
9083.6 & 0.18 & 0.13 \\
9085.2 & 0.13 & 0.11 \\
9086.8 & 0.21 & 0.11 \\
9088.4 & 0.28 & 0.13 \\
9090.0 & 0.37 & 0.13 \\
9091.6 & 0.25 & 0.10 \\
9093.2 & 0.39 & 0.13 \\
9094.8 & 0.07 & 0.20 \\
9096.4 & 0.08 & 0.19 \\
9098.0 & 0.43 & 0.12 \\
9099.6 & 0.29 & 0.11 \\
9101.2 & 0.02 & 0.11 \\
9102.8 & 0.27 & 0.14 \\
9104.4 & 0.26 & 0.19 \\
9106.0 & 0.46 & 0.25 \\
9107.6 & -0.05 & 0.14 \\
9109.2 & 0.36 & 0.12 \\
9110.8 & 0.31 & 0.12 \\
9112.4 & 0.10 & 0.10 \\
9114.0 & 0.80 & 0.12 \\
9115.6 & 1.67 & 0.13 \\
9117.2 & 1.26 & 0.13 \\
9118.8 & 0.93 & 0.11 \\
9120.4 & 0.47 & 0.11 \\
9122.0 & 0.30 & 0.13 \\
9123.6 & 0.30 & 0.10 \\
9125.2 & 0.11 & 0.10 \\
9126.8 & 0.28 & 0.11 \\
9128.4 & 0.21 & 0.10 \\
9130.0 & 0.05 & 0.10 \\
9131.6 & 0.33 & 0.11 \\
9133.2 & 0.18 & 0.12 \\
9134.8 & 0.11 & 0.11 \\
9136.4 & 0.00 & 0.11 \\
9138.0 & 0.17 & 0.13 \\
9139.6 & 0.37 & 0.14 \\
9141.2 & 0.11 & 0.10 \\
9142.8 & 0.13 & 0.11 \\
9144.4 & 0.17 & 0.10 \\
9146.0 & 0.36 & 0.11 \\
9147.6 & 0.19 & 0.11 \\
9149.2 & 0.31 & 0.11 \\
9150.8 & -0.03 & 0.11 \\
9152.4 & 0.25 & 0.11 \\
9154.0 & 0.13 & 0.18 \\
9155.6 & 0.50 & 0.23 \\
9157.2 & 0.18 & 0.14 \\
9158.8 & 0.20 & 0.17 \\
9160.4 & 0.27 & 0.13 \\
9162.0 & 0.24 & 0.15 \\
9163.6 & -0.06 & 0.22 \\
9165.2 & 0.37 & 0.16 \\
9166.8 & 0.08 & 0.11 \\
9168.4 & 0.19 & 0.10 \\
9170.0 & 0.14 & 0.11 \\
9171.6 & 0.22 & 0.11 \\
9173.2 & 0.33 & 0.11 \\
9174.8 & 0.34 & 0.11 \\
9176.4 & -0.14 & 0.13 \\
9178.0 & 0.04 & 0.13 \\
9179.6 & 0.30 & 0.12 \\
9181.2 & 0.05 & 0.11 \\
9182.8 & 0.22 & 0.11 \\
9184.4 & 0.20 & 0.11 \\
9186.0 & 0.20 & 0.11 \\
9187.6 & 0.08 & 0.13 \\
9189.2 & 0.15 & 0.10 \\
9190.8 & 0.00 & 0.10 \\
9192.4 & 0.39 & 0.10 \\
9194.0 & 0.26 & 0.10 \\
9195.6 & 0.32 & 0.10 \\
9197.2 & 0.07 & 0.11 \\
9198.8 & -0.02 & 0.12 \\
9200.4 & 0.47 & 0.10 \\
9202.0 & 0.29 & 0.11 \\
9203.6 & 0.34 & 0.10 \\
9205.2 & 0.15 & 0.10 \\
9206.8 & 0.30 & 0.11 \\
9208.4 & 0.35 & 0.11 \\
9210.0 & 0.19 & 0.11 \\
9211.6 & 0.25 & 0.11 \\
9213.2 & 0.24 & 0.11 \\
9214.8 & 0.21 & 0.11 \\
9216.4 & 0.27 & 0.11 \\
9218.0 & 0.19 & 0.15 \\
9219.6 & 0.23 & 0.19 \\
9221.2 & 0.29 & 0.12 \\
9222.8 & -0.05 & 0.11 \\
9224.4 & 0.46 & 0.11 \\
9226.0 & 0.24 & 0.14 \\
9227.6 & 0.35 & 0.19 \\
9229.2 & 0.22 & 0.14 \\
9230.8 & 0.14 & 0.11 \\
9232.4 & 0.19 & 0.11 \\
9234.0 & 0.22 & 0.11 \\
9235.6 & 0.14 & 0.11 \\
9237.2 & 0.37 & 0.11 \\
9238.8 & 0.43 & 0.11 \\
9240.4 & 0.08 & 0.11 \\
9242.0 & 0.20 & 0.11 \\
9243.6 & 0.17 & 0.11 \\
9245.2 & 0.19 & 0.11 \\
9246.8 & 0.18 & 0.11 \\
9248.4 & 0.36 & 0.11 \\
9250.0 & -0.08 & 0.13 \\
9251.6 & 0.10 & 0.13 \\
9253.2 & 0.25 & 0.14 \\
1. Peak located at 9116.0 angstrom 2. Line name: H-beta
